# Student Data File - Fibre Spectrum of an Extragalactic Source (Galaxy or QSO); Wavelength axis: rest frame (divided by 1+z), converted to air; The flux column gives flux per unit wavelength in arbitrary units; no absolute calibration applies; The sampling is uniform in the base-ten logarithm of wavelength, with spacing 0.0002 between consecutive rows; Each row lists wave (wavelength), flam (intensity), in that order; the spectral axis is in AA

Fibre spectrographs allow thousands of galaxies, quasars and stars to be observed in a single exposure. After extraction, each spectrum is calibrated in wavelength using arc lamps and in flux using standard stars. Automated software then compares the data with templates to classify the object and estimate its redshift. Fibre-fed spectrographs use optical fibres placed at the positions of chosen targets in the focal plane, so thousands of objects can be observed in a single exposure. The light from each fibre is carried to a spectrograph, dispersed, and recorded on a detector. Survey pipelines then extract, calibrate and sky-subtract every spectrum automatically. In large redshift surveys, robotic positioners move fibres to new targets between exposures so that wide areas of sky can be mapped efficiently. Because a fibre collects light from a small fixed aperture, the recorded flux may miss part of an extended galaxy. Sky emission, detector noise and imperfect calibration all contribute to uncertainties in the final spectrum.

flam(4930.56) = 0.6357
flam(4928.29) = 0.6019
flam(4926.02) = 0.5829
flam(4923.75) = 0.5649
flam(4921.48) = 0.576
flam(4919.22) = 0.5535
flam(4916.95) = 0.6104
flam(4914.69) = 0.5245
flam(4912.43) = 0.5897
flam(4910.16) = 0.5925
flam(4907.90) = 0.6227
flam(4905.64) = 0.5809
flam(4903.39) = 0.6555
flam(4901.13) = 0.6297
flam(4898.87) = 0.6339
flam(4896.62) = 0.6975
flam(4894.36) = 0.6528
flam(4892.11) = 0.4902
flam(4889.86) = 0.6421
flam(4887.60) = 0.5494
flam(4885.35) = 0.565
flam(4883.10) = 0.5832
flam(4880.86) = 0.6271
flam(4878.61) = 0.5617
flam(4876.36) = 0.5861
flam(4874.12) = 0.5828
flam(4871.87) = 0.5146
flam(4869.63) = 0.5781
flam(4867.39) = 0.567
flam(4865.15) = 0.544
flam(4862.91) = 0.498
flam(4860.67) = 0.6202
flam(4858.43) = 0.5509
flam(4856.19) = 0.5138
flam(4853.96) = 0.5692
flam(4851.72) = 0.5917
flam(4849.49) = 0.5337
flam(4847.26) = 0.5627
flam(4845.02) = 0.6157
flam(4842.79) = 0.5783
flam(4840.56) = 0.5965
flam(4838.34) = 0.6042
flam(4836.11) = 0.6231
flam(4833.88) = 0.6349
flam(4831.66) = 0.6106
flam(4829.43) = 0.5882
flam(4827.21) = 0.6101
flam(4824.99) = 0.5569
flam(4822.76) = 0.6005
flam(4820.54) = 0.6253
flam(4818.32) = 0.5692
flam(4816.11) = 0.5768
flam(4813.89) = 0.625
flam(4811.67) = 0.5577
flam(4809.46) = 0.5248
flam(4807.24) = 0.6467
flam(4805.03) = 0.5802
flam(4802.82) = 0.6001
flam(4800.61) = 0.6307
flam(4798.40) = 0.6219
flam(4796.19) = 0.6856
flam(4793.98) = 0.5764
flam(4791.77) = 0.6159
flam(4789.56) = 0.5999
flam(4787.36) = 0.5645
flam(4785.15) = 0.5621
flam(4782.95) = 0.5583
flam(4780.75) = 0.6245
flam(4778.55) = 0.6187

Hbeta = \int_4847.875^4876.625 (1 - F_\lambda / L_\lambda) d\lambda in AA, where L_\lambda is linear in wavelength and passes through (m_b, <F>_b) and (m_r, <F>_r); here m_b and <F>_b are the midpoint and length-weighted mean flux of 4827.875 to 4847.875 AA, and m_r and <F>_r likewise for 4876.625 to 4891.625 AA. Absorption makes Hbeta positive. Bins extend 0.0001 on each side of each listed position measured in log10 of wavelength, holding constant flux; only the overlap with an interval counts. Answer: 1.7 AA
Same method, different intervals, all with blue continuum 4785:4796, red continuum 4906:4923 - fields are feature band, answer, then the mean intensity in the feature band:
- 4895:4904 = -1.1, 0.654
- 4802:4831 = 0.1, 0.59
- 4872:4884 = 0.0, 0.582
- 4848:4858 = 0.6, 0.553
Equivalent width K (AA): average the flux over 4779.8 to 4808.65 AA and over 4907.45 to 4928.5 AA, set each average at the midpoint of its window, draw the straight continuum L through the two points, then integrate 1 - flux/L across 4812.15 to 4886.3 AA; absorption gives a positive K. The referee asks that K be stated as 1.59 AA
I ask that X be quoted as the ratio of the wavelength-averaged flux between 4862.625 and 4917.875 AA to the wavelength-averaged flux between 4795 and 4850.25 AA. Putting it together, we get 0.98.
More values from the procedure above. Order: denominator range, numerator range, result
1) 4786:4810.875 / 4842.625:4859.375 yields 0.93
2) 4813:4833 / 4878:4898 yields 1.00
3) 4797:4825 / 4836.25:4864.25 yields 0.96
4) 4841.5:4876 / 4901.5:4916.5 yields 1.06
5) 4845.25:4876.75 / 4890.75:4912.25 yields 1.10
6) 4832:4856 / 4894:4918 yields 1.05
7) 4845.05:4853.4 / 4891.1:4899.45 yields 1.09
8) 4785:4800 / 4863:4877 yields 0.92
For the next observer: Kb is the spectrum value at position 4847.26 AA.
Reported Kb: 0.5627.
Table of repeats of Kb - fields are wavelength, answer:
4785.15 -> 0.5621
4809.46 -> 0.5248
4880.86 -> 0.6271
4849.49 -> 0.5337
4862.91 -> 0.498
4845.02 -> 0.6157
